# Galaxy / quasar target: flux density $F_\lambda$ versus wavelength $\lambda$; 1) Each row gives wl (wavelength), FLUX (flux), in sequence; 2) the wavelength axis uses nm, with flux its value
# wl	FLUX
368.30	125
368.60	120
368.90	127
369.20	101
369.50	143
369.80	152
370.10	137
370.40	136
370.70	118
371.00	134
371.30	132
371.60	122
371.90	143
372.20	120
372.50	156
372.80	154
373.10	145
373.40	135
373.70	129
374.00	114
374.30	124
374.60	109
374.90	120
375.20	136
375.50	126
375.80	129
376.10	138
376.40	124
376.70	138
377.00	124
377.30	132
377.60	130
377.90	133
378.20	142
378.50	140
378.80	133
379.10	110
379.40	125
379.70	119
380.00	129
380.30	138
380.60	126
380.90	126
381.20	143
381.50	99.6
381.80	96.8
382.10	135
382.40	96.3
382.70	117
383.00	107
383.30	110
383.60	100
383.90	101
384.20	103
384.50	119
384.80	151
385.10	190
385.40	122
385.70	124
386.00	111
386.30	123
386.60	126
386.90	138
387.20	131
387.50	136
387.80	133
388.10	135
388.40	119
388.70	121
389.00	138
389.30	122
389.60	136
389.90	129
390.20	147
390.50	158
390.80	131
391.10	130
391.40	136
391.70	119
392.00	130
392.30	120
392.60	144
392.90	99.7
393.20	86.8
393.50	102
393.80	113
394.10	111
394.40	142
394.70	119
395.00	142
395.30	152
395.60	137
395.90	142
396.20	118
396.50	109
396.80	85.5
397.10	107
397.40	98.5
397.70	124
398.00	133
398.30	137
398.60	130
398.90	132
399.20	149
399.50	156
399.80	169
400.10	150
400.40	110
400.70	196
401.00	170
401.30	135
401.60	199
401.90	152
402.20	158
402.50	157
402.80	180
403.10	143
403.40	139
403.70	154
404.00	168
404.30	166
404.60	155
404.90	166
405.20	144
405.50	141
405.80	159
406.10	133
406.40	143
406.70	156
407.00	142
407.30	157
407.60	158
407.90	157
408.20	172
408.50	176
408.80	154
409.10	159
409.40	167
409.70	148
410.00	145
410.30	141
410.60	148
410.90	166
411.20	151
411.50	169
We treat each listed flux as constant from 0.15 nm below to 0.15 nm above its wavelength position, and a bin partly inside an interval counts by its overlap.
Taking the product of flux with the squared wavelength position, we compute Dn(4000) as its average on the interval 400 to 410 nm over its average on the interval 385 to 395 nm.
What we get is 1.32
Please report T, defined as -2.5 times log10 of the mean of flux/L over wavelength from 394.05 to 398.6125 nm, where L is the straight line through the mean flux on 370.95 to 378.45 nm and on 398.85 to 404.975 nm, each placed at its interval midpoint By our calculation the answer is 0.22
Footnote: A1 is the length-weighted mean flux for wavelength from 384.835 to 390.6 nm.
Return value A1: 134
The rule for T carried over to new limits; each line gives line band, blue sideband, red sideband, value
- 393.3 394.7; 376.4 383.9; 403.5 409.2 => 0.20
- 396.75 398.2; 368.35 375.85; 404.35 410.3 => 0.30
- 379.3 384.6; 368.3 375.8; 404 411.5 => 0.18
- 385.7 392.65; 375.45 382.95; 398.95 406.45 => 0.06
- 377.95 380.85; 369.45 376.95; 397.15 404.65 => 0.06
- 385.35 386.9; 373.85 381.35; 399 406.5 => 0.12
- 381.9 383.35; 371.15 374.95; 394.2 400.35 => 0.16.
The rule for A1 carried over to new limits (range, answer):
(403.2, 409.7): 155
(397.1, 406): 150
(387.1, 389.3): 130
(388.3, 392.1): 132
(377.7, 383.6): 122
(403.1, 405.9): 154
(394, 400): 130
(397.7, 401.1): 147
